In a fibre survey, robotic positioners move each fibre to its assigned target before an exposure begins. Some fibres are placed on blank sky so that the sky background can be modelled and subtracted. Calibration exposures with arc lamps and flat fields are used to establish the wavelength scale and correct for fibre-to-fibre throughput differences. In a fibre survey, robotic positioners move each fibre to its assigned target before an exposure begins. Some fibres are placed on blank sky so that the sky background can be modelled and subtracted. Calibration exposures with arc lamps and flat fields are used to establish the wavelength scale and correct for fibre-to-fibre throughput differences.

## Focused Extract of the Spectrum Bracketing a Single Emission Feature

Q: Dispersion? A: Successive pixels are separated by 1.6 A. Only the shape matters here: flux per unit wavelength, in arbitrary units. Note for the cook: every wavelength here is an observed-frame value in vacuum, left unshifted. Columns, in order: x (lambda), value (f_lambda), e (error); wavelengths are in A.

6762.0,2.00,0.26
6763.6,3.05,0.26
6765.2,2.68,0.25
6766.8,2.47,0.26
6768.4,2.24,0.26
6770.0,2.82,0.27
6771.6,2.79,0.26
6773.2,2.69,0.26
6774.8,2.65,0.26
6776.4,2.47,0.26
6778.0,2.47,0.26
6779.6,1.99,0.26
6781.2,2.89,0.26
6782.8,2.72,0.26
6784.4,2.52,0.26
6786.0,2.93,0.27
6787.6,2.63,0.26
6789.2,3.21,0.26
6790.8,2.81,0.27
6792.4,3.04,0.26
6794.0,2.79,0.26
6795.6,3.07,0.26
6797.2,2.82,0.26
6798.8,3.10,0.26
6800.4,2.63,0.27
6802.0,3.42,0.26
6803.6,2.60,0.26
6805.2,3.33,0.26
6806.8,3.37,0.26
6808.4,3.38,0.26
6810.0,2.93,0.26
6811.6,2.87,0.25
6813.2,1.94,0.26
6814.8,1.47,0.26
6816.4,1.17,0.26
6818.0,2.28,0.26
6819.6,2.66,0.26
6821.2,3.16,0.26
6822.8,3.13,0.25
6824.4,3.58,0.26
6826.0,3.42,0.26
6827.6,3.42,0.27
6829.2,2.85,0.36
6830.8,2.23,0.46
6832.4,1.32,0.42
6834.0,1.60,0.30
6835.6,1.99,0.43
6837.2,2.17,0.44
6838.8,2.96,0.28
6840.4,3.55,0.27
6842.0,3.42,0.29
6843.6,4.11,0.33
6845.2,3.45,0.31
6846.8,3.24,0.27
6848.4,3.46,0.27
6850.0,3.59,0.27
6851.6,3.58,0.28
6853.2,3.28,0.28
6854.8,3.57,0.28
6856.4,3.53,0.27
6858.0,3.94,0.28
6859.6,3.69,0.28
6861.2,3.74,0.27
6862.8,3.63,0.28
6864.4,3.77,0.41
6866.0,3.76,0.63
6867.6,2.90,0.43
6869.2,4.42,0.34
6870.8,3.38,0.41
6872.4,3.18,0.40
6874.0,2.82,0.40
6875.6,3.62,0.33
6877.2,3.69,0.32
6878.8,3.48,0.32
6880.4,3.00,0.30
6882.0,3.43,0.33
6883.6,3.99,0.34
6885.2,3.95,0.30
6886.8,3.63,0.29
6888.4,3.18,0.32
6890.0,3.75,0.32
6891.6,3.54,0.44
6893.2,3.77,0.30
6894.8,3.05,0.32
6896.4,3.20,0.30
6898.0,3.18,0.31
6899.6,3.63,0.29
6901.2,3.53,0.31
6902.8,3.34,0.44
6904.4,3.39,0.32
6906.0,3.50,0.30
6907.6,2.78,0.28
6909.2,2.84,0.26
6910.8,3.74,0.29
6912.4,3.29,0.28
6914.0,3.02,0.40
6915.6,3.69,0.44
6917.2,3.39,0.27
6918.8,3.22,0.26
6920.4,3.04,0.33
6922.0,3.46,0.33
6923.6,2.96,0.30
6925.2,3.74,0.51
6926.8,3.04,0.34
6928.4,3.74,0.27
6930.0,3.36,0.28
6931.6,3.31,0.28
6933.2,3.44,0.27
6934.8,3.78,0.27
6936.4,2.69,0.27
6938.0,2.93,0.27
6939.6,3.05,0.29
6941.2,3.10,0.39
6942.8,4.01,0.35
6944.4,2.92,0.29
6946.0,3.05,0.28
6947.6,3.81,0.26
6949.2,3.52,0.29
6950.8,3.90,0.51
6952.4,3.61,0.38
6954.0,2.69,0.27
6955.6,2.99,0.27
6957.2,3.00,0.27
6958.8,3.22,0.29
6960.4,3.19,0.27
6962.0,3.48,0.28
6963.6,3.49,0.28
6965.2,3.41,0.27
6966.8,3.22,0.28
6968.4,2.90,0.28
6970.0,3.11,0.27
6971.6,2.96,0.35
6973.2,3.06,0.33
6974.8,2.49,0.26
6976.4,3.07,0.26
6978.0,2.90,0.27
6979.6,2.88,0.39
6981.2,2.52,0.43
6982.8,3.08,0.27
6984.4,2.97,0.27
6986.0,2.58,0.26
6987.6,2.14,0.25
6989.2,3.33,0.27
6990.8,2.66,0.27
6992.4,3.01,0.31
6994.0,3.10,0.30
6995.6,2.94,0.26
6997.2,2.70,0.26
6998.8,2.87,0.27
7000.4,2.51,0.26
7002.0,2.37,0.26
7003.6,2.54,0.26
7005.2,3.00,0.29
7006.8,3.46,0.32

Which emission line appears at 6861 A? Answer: Mg II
